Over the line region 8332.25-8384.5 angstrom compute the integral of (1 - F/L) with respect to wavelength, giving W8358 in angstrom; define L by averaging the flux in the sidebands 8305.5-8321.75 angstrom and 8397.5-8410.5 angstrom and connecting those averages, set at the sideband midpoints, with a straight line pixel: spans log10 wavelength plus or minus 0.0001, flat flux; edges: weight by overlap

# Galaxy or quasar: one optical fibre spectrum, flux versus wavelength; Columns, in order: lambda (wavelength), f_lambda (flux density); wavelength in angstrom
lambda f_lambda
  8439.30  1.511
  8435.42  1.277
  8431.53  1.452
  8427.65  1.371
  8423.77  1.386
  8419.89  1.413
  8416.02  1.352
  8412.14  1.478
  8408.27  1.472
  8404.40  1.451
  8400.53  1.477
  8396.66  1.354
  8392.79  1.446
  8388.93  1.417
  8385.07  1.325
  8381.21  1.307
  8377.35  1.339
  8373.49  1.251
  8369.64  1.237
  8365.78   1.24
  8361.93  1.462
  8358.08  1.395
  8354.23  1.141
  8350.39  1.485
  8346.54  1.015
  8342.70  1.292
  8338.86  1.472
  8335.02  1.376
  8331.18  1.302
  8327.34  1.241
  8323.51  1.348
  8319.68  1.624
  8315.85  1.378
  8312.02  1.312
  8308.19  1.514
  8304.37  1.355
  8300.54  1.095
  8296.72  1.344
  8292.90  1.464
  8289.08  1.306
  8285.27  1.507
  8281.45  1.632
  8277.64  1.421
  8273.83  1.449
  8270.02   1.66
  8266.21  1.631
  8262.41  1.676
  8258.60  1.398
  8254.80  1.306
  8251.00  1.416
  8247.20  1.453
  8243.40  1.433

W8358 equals 5.2 angstrom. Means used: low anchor 1.45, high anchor 1.46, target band 1.31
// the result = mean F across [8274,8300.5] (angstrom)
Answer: 1.42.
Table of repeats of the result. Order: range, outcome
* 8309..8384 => 1.33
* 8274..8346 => 1.38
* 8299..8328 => 1.37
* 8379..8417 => 1.41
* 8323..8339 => 1.33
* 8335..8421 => 1.36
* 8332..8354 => 1.31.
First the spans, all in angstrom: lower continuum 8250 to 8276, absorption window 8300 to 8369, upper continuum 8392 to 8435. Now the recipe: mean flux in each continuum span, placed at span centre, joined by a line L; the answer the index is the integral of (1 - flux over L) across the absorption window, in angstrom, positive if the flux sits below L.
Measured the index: 5.92 angstrom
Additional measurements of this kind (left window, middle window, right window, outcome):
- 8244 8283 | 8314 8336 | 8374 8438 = 1.2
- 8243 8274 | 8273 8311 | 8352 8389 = 0.9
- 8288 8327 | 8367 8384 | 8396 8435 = 1.4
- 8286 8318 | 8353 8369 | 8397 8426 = 1.0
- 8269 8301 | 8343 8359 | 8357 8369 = 1.3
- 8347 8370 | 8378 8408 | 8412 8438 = -1.0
